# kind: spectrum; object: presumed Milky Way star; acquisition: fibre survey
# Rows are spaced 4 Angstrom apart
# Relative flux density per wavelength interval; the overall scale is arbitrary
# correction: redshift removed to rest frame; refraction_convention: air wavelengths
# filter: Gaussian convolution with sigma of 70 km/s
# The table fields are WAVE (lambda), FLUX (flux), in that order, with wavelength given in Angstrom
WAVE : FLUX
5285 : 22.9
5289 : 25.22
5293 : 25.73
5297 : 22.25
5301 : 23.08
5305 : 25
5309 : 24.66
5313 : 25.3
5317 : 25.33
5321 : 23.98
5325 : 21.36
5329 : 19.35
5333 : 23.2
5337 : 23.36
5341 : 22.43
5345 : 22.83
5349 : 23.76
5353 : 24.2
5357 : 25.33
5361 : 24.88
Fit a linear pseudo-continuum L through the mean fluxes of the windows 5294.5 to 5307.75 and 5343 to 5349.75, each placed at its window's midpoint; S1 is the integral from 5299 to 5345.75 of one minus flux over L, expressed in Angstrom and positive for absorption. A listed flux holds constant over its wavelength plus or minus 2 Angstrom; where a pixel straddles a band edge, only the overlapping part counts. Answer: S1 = 0.2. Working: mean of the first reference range 23.6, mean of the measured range 23.3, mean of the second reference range 23.2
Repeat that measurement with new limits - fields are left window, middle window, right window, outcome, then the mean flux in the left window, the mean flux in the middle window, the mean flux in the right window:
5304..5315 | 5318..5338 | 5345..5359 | 1.9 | 25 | 22.3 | 24.2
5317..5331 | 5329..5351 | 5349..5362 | 0.6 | 22.1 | 22.8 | 24.6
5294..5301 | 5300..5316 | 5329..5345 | -1.3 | 23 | 24.7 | 22.5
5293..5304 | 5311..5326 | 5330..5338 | -0.7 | 23.4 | 24.2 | 22.8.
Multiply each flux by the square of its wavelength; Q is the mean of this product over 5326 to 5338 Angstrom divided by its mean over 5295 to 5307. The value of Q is 0.94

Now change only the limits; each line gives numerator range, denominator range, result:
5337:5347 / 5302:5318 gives 0.92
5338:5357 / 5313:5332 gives 1.04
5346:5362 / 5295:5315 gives 1.03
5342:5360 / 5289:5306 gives 1.02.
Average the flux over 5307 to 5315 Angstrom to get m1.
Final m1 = 25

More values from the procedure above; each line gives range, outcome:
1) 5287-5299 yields 24.4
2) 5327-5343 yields 22.1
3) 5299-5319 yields 24.7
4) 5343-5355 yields 23.6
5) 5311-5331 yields 23.1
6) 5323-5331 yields 20.4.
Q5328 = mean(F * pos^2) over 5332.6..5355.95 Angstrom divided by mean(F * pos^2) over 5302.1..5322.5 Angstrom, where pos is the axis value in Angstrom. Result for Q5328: 0.95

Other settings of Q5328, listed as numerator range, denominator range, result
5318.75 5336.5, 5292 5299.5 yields 0.95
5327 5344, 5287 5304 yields 0.93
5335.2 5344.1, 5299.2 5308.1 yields 0.96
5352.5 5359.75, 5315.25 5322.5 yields 1.02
